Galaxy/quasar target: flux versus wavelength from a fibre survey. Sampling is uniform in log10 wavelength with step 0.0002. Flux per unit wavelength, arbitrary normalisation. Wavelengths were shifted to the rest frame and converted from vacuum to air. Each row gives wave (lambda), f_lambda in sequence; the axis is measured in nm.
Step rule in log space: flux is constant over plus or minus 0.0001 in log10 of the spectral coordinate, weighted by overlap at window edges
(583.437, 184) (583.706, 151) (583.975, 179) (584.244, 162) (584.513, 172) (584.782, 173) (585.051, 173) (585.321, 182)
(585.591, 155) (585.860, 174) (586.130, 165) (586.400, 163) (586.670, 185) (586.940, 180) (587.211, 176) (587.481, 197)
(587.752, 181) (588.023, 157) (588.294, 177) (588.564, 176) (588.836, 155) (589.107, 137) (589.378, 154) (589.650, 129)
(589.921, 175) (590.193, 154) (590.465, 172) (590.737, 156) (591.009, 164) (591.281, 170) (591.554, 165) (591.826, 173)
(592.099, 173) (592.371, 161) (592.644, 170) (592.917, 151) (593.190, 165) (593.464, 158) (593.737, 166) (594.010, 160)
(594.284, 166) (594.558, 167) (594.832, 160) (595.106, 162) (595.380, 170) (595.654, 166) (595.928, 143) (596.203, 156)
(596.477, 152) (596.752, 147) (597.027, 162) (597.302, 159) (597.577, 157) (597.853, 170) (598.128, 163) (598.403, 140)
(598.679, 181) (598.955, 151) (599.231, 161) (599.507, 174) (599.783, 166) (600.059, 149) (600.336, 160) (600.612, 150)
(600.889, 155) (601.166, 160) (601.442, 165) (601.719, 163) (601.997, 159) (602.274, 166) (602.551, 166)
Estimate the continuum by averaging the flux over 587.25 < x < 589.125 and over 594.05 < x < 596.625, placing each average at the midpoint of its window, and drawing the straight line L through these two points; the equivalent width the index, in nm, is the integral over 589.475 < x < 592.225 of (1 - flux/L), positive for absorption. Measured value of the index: 0.06 nm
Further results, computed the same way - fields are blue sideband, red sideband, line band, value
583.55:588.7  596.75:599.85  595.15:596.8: 0.07 nm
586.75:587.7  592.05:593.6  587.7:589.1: 0.11 nm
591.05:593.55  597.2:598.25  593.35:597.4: 0.10 nm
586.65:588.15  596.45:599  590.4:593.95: 0.10 nm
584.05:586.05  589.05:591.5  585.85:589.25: -0.13 nm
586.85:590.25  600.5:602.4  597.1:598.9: 0.00 nm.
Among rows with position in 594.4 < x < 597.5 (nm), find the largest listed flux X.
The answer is 170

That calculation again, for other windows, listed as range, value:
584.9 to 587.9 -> 197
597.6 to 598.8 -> 181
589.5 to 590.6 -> 175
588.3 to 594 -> 176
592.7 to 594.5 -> 166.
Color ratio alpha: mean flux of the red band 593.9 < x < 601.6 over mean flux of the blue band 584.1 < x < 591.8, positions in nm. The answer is 0.96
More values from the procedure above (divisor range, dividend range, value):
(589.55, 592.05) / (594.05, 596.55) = 0.99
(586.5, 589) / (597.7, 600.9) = 0.91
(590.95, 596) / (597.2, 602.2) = 0.98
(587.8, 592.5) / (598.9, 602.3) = 0.99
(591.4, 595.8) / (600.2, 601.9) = 0.97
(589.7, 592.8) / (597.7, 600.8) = 0.97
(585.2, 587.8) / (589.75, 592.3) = 0.95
